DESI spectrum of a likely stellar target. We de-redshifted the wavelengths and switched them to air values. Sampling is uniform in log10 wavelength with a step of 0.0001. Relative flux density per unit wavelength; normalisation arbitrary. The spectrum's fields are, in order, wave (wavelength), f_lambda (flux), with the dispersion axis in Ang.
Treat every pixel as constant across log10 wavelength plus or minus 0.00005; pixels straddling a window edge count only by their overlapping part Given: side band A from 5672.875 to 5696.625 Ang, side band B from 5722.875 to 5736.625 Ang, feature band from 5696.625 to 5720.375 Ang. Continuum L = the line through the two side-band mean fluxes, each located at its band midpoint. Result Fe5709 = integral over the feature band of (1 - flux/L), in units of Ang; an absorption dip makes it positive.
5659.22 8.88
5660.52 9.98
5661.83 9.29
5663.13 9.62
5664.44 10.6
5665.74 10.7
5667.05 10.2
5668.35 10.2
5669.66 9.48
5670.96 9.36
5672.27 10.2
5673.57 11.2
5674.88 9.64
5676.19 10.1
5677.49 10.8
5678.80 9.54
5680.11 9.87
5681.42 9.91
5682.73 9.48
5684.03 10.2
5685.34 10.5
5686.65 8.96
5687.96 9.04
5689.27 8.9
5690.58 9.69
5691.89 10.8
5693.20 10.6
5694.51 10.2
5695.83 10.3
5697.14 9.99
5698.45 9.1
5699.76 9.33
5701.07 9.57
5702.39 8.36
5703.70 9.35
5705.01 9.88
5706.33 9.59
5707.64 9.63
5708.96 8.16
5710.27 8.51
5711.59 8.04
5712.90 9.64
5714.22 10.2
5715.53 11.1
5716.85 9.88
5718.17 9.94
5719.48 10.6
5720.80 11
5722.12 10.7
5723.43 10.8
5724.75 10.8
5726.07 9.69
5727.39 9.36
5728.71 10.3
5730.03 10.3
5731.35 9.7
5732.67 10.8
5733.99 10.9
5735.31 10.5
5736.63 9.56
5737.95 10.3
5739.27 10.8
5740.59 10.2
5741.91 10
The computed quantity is 1.48 Ang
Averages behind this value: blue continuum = 9.99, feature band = 9.51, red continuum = 10.3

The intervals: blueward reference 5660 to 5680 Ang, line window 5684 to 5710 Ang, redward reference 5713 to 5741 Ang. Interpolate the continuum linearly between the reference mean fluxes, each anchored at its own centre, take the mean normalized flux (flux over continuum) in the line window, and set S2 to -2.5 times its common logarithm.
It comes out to 0.07 mag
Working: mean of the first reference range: 10.1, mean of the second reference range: 10.3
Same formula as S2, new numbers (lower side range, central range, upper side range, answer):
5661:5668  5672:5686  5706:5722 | -0.02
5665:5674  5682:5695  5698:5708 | -0.01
